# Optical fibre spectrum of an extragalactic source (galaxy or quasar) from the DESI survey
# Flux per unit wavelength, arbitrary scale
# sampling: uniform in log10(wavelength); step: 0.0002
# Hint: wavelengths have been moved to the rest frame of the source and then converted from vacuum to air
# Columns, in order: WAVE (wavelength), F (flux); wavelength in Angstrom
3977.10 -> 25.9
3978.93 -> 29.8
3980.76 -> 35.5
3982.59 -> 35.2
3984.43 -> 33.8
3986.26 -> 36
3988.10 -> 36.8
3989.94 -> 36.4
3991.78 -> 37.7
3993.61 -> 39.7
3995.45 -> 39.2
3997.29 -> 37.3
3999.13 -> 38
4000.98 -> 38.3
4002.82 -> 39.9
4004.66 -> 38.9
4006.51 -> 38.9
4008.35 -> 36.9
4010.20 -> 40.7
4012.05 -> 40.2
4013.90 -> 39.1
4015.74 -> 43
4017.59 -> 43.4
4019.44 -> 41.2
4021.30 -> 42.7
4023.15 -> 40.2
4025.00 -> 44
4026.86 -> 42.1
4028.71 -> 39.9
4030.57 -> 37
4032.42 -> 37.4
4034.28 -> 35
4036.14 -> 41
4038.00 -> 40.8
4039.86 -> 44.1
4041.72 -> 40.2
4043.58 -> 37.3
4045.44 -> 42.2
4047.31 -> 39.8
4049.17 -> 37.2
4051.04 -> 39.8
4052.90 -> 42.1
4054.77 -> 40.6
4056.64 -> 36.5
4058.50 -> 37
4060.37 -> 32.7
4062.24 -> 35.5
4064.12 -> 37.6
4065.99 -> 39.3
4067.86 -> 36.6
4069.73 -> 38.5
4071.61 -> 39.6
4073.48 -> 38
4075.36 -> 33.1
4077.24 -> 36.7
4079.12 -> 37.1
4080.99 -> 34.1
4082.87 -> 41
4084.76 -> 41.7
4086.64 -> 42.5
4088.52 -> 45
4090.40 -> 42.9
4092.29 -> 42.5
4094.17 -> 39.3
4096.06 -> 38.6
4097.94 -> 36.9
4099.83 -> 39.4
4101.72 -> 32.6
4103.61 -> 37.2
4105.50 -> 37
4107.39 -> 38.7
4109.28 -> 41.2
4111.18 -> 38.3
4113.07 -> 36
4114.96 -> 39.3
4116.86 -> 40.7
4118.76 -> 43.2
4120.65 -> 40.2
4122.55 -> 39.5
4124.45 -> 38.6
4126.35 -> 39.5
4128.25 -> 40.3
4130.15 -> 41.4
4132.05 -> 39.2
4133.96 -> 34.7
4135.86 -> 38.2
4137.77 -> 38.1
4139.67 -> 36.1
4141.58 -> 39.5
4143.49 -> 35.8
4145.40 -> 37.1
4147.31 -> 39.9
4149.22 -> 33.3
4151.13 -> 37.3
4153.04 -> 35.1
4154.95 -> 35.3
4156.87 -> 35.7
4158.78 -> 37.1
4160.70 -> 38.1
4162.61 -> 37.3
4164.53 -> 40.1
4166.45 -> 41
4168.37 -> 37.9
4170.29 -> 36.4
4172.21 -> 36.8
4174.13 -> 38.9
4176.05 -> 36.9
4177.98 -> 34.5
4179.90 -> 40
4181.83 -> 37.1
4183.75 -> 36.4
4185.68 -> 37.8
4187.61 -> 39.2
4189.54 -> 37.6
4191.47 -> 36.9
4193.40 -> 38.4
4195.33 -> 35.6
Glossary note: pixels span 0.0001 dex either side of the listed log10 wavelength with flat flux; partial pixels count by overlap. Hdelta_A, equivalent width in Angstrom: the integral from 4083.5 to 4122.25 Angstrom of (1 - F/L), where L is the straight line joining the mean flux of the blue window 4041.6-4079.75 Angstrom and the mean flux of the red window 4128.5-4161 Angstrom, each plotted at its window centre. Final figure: -2.2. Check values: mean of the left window 37.9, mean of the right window 37.2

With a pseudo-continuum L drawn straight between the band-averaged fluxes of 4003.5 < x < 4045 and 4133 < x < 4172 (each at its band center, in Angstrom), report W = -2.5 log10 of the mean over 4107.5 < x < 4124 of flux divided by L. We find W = -0.046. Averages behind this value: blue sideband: 40.2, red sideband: 37.2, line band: 39.7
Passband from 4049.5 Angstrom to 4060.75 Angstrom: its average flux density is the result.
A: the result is 38.3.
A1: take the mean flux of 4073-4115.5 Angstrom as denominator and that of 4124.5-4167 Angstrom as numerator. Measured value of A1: 1.0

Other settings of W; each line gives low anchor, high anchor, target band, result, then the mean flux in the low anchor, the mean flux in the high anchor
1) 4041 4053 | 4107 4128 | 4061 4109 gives 0.03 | 39.6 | 39.6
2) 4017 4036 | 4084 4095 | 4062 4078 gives 0.12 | 40.2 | 42.4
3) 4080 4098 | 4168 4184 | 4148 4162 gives 0.06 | 40.6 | 37.2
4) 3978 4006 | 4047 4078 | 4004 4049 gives -0.08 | 36.9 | 37.6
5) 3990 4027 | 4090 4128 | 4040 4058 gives 0.00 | 39.9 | 39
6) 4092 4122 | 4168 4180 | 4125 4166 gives 0.01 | 38.8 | 37.1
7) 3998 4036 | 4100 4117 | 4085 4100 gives -0.08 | 39.8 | 37.8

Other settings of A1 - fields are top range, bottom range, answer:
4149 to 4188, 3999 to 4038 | 0.93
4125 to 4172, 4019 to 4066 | 0.96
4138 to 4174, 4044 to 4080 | 0.98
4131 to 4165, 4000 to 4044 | 0.92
